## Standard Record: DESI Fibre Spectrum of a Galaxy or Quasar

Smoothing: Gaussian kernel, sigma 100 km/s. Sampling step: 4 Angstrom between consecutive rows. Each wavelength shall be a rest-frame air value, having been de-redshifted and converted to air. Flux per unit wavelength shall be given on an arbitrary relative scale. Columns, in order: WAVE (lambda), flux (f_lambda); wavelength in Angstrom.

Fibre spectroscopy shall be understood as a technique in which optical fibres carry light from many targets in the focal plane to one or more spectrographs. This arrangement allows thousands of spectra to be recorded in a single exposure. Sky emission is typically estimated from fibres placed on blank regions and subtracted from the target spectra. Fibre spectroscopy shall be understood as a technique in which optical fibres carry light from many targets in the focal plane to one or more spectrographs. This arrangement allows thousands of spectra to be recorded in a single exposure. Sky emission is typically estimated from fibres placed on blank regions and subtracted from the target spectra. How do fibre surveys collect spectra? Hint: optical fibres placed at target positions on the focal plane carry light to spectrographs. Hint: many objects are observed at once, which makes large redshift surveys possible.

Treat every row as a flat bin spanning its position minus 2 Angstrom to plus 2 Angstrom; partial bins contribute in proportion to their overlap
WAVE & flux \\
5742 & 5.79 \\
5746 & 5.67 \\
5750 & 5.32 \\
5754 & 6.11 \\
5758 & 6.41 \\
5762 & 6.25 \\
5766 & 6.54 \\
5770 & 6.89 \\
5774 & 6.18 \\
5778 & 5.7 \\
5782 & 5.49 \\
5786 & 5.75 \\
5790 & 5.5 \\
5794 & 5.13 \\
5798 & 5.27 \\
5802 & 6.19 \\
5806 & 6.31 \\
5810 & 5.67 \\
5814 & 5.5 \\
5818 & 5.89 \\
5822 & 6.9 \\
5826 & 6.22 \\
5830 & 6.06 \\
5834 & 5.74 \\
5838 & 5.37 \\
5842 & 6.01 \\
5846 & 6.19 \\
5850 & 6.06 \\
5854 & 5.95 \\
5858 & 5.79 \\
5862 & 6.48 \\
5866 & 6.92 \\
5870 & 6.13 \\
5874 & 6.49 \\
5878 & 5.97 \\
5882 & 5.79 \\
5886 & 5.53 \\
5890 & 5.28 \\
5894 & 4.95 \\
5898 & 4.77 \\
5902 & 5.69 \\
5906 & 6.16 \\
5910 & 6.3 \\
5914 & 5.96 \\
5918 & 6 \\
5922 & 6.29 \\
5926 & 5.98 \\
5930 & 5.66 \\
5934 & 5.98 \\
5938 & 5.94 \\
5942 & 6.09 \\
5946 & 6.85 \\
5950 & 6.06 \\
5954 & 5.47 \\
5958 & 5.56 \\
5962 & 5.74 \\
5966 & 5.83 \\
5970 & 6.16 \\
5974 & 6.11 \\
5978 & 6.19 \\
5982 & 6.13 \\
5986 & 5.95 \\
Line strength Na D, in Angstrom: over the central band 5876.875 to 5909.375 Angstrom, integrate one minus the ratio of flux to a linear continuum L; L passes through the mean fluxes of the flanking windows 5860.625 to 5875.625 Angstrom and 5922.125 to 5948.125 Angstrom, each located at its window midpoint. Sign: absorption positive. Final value 4.2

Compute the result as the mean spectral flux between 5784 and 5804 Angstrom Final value 5.57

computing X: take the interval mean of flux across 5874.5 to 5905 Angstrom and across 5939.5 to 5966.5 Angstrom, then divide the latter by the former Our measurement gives 1.1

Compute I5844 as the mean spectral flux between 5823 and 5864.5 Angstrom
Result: 6.02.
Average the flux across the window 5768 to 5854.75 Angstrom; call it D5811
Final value 5.91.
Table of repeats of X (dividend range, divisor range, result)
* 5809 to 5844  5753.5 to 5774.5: 0.92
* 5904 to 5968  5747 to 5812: 1.01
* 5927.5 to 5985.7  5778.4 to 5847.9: 1.03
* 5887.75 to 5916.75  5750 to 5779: 0.90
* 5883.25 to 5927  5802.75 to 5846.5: 0.95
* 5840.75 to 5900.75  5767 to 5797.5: 1.01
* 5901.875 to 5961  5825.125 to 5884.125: 0.99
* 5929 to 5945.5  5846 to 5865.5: 0.98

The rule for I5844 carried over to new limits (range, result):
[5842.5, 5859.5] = 6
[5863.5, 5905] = 5.77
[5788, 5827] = 5.85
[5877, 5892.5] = 5.6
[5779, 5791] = 5.6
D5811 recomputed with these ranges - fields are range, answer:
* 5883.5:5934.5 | 5.73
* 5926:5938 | 5.87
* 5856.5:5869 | 6.4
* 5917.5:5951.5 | 6.1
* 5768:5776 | 6.54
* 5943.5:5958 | 6.05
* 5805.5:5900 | 5.91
